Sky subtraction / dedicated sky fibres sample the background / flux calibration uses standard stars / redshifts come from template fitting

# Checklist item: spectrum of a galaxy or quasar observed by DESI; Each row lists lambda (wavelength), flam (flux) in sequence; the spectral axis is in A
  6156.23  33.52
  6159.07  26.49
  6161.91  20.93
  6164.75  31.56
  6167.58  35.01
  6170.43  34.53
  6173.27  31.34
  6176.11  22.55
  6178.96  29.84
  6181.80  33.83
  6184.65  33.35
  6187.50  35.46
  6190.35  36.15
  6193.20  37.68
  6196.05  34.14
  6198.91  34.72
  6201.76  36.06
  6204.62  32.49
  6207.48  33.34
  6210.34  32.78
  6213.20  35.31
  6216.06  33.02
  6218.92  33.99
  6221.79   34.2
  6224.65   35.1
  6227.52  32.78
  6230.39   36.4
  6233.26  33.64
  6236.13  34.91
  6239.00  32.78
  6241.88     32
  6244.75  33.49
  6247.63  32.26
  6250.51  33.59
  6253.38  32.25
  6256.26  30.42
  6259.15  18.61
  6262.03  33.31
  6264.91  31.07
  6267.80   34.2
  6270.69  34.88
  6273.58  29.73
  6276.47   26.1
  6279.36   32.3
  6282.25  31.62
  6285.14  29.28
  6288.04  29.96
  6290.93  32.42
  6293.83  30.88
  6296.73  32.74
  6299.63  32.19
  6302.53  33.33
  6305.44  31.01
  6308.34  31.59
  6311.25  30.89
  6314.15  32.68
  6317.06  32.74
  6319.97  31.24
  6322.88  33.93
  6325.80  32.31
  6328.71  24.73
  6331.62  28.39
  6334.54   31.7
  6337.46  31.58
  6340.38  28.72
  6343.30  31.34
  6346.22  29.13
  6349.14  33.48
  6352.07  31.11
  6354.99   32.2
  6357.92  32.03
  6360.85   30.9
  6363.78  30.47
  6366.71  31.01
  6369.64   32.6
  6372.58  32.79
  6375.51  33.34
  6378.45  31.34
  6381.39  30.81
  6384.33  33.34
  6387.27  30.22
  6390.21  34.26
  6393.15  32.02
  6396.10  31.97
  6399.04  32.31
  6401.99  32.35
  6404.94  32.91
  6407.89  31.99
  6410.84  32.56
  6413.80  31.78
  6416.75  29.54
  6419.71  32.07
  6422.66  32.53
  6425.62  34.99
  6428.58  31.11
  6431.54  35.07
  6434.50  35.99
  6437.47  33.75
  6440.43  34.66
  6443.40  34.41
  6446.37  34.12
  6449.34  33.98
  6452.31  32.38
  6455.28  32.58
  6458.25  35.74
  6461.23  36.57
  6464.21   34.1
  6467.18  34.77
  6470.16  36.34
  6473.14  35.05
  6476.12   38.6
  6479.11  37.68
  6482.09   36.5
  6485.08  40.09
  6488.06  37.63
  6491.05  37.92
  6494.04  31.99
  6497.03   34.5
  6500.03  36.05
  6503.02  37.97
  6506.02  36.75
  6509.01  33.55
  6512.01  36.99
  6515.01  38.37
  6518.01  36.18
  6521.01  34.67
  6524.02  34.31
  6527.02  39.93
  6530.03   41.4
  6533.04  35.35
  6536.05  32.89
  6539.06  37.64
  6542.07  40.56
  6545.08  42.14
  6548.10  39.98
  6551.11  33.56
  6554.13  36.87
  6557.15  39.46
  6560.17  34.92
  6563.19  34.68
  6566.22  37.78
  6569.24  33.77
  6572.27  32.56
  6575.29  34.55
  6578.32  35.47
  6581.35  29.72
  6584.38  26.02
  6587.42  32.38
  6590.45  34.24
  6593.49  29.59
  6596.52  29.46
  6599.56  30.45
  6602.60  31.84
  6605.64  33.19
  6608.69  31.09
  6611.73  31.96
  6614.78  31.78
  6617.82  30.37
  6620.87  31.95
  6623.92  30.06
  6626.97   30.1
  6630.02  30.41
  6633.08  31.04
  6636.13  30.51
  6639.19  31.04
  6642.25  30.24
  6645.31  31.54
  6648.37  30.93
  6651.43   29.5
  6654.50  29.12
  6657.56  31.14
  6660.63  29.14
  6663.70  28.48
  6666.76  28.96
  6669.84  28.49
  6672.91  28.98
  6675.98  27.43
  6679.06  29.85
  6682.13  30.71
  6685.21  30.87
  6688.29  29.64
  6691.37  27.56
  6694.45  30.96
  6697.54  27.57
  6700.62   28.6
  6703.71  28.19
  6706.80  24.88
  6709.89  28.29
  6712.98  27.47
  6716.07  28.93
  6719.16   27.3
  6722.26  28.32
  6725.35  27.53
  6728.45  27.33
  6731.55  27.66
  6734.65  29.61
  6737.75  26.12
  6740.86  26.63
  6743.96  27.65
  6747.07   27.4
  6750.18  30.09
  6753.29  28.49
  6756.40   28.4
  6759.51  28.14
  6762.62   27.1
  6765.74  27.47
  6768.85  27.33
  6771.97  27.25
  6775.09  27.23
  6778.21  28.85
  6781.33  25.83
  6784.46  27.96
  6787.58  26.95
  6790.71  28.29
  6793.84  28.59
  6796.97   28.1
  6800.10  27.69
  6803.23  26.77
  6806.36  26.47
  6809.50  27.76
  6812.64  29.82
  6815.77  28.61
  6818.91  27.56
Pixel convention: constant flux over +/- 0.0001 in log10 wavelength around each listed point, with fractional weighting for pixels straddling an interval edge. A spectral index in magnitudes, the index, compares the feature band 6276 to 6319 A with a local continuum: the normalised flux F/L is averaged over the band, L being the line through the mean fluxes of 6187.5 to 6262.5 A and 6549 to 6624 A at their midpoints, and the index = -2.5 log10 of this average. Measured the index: 0.06 mag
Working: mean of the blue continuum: 33.3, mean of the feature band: 31.4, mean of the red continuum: 32.8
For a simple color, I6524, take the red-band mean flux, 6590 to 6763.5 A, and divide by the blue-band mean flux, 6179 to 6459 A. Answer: 0.91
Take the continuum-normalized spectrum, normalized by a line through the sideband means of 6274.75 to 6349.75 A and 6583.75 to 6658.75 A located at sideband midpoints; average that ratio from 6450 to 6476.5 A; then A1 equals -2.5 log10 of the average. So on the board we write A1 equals -0.13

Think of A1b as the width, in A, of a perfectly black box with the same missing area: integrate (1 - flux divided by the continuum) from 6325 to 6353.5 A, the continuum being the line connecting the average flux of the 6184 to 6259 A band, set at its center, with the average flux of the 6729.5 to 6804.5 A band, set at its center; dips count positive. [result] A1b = 1.9 A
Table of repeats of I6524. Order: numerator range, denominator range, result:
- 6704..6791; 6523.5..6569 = 0.74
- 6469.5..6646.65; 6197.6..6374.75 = 1.08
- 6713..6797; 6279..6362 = 0.89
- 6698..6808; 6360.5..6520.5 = 0.81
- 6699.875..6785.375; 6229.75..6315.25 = 0.88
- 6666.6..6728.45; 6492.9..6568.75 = 0.78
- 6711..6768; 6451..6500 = 0.78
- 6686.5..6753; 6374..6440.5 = 0.86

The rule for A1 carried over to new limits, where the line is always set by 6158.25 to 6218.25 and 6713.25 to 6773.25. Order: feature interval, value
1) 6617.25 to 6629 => -0.066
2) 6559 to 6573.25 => -0.186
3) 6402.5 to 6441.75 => -0.084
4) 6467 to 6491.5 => -0.234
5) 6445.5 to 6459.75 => -0.118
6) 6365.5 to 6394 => -0.045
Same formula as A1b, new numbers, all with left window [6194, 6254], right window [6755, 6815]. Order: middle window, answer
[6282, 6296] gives 1.0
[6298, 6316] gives 0.5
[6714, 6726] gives 0.2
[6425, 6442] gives -1.4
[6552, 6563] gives -2.3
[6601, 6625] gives -1.6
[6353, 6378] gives 0.3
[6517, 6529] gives -2.3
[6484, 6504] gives -3.6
